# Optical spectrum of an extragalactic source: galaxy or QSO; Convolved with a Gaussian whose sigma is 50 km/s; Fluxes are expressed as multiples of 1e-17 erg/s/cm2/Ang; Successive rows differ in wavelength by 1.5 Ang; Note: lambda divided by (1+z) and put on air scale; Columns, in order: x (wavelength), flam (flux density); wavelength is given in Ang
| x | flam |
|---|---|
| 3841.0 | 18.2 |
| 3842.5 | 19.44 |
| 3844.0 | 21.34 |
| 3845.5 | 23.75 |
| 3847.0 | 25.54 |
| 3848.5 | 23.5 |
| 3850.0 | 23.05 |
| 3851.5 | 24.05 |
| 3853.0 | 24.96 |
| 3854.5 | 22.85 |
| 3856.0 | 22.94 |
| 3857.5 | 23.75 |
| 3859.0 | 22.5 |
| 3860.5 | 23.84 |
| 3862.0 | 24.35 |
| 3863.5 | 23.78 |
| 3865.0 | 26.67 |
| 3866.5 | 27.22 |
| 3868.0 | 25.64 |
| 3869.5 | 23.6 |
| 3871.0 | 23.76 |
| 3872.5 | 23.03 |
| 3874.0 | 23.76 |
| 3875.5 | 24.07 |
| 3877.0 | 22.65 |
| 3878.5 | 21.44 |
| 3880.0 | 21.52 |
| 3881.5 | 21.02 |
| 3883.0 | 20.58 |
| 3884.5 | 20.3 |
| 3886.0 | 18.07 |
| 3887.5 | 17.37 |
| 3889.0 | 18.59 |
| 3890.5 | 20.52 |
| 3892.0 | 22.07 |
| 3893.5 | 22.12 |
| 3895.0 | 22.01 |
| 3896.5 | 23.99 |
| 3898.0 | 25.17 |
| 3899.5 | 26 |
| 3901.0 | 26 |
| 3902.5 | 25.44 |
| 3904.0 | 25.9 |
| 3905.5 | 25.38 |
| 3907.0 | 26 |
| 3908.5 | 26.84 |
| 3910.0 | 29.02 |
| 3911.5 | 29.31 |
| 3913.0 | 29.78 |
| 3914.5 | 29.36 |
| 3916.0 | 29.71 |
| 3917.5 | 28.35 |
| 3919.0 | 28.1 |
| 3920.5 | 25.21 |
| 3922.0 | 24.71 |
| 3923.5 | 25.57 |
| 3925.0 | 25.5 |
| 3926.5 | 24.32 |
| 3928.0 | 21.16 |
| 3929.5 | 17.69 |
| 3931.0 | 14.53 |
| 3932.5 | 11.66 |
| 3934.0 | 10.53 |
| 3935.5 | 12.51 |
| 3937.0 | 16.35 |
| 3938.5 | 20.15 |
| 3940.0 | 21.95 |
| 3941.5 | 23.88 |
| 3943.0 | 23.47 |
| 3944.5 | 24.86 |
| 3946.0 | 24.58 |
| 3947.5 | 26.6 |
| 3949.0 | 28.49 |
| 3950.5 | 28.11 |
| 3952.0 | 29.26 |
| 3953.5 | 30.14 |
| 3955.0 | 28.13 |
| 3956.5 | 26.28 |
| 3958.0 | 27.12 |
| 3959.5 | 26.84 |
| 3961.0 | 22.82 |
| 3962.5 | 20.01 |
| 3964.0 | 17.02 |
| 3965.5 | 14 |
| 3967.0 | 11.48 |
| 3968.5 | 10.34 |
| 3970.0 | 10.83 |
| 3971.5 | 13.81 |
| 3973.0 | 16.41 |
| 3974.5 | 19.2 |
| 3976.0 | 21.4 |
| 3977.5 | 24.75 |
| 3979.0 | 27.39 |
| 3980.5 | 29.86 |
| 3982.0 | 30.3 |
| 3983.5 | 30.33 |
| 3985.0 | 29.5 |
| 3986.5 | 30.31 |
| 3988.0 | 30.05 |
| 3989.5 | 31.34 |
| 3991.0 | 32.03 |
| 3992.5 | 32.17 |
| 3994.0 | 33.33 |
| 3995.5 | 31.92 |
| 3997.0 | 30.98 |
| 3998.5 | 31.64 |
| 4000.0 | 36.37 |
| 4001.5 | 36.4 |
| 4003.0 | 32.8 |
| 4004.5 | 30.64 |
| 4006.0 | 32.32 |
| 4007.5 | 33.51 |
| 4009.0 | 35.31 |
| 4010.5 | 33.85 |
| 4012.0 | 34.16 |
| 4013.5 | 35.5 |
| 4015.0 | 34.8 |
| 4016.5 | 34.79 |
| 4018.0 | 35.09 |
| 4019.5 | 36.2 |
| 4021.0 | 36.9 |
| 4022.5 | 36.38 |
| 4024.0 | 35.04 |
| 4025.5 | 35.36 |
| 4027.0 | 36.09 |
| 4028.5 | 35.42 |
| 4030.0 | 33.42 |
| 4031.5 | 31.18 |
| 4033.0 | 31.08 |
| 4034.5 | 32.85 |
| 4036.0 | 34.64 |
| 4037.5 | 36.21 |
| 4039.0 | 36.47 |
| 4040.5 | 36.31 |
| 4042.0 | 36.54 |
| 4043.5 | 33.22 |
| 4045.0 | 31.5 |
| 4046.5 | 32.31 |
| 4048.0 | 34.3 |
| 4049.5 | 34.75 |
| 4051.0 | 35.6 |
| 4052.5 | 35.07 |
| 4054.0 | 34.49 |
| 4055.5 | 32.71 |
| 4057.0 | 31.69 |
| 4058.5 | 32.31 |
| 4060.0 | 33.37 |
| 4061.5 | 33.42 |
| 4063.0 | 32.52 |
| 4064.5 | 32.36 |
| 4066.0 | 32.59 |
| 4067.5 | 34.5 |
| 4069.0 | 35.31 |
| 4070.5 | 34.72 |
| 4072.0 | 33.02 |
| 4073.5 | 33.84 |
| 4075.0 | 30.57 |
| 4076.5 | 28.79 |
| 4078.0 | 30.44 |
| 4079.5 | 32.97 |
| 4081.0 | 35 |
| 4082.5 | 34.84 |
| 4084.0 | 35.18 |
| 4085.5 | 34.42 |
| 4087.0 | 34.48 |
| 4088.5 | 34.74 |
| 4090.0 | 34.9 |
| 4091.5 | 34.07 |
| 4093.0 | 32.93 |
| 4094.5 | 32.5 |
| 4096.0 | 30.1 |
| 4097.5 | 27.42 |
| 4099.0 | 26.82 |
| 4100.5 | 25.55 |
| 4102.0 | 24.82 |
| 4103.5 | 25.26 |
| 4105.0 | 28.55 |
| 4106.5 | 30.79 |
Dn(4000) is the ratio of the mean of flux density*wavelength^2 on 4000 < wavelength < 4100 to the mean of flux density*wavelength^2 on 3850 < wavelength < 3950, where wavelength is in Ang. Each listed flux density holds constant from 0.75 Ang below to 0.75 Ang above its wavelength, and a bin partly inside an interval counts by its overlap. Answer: 1.56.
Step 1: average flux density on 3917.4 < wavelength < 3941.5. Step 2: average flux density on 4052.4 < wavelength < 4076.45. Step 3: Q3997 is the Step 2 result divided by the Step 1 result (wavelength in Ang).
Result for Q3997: 1.62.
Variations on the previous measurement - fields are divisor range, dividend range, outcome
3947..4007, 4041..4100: 1.26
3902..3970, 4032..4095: 1.45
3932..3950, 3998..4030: 1.68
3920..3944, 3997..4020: 1.71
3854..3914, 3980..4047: 1.41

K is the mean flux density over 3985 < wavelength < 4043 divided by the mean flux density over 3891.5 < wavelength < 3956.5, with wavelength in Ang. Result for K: 1.40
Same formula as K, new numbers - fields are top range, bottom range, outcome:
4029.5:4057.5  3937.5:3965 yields 1.37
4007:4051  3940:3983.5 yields 1.51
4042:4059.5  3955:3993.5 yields 1.42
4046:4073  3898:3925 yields 1.25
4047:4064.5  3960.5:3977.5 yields 2.05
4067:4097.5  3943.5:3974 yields 1.52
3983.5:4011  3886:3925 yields 1.29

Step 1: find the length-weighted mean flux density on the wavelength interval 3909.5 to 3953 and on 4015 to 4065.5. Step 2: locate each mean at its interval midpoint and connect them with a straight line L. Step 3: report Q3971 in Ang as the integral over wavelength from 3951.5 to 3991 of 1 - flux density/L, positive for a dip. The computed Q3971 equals 5.7 Ang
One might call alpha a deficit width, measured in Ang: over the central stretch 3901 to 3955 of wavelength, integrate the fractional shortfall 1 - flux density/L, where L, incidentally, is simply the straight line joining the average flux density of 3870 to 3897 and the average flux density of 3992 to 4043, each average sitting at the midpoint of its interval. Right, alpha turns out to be 2.9 Ang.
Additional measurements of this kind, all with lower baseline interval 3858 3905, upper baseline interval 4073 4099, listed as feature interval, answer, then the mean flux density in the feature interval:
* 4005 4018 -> -2.3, 34.3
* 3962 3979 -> 6.6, 16.7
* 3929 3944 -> 4.8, 17.4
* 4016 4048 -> -4.9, 34.6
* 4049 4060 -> -0.9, 33.8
